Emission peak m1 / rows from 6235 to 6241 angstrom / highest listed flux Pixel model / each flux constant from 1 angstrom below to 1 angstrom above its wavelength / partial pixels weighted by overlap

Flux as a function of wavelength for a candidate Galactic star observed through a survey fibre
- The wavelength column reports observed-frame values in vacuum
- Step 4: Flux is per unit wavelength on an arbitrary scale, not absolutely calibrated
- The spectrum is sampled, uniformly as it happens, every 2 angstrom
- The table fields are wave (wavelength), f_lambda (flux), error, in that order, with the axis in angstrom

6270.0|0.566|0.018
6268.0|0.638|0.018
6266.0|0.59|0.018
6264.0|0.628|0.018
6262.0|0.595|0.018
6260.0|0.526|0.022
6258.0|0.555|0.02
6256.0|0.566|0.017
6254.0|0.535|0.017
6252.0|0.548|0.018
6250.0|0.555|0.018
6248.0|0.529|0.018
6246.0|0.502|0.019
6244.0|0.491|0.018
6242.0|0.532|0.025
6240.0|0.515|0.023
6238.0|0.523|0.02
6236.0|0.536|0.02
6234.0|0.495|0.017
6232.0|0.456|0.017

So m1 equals 0.536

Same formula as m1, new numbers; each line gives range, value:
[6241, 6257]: 0.566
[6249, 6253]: 0.555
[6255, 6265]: 0.628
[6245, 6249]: 0.529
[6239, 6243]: 0.532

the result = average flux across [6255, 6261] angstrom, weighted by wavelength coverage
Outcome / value 0.549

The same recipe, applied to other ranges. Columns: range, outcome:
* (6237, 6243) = 0.523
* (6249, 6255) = 0.546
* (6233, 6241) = 0.517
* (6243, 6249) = 0.507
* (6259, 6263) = 0.56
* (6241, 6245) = 0.512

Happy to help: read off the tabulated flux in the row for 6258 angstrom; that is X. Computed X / 0.555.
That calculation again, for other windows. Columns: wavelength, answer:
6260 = 0.526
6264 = 0.628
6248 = 0.529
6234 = 0.495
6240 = 0.515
